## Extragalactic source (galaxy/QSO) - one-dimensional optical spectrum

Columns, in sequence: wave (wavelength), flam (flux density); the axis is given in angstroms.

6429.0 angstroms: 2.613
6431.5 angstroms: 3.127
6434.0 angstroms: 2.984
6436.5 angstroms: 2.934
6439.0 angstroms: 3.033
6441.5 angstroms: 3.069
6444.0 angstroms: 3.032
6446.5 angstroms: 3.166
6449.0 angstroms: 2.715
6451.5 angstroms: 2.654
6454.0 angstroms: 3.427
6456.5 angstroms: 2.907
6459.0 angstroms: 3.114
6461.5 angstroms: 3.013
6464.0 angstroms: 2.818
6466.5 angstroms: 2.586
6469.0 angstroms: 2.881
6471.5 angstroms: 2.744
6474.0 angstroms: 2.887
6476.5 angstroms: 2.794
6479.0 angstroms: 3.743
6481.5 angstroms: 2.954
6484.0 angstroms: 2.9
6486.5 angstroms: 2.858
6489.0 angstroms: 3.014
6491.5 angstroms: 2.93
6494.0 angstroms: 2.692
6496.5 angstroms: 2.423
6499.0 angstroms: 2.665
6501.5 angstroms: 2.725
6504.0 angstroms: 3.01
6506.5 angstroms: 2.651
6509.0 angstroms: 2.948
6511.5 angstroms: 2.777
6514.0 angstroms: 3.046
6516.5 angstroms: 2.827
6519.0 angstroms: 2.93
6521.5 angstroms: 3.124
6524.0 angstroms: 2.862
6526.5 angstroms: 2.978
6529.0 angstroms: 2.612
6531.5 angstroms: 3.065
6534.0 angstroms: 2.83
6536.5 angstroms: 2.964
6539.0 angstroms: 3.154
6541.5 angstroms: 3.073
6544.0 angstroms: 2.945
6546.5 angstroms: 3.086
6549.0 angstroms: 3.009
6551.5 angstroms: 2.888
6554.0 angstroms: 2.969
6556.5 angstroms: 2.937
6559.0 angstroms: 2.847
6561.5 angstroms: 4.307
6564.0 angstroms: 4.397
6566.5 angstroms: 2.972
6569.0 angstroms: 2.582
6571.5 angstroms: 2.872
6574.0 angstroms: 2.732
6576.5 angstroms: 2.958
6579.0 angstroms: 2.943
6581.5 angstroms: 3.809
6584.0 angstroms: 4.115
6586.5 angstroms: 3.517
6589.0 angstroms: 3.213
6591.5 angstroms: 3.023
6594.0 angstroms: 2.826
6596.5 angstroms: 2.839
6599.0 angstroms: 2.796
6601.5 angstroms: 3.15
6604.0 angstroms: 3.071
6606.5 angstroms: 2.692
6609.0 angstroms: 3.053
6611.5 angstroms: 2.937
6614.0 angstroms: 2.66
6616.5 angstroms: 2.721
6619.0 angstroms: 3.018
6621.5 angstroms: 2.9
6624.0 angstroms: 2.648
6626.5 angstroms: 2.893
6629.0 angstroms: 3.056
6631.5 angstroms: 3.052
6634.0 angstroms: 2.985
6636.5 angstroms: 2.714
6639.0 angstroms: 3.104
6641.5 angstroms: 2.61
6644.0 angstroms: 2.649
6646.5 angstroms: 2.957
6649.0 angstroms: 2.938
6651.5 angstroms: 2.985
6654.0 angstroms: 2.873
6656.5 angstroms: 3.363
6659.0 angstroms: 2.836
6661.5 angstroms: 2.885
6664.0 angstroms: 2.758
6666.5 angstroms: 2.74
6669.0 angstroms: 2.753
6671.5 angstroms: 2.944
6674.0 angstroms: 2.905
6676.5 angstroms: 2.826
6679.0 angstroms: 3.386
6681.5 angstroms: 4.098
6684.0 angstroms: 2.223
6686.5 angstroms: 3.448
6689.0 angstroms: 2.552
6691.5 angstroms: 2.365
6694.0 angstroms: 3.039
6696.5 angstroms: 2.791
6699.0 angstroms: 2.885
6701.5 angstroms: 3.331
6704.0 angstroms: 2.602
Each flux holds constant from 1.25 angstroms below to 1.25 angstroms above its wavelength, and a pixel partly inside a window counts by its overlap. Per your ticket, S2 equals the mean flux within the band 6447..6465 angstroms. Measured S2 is 2.96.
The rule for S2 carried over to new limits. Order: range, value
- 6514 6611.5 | 3.08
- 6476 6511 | 2.88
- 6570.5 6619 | 3.05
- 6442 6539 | 2.91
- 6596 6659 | 2.91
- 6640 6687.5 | 2.95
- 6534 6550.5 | 3.02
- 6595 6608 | 2.91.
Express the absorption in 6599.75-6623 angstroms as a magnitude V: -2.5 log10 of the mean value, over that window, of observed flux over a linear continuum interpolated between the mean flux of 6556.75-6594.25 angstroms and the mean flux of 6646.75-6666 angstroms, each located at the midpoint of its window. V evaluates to 0.08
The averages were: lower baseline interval 3.28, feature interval 2.91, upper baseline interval 2.94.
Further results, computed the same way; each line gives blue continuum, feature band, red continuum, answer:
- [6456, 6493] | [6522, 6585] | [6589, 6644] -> -0.07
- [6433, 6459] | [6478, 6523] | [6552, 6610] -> 0.06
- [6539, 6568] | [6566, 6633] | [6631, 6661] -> 0.02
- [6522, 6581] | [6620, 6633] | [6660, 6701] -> 0.02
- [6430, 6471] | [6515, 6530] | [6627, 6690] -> 0.02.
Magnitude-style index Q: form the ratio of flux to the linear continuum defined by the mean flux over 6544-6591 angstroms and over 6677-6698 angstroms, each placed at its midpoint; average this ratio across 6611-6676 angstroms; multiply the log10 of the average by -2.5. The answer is 0.069 mag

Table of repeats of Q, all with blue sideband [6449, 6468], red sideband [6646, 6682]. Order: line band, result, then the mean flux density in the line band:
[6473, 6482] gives -0.07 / 3.11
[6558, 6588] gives -0.13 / 3.34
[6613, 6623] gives 0.06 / 2.82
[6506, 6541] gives 0.01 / 2.92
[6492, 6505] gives 0.09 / 2.71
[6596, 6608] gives 0.02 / 2.92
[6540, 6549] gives -0.03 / 3.03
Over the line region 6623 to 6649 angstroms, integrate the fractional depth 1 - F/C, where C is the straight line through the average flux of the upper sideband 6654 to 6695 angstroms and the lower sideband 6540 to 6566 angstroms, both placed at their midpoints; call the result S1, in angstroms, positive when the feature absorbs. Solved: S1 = 1.4 angstroms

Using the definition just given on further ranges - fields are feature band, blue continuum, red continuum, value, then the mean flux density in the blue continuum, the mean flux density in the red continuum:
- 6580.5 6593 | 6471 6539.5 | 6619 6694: -2.6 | 2.9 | 2.92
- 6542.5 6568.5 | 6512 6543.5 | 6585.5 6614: -2.2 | 2.95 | 2.99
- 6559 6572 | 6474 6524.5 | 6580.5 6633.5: -1.8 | 2.89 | 3.04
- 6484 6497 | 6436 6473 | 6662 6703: 0.5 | 2.94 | 2.94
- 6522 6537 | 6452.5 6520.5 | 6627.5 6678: 0.0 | 2.9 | 2.9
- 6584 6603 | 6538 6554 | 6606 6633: -1.2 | 3.02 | 2.88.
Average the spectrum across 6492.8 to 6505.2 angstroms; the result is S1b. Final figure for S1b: 2.7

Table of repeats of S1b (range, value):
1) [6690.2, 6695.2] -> 2.7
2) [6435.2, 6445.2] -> 3.02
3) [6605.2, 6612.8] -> 2.89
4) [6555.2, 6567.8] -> 3.49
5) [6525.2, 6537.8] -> 2.89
